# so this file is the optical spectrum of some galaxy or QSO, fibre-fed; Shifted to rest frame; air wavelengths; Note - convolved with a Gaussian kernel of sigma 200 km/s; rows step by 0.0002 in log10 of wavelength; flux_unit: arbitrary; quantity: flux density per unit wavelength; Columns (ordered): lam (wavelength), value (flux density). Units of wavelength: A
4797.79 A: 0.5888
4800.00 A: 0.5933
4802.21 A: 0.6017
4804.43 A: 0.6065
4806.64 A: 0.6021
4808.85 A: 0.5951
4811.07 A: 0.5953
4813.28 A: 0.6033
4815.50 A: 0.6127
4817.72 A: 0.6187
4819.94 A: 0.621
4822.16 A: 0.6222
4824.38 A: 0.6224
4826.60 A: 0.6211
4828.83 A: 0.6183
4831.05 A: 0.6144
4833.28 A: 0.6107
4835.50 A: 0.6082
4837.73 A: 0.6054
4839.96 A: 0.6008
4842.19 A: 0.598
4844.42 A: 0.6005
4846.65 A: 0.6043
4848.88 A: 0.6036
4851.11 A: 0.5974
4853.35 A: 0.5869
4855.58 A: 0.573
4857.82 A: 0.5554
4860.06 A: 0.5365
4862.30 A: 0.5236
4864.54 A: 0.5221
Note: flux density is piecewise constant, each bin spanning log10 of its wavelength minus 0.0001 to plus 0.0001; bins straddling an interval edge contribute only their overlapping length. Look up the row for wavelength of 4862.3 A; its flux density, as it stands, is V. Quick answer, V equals 0.5236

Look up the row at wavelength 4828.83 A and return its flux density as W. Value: 0.6183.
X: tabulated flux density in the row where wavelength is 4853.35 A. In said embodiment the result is 0.5869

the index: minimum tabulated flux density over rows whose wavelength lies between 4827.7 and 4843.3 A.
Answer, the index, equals 0.598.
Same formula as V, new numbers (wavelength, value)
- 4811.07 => 0.5953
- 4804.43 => 0.6065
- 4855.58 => 0.573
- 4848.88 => 0.6036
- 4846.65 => 0.6043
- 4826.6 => 0.6211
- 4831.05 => 0.6144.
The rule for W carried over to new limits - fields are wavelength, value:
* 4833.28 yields 0.6107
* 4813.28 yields 0.6033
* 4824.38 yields 0.6224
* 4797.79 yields 0.5888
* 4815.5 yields 0.6127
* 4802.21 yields 0.6017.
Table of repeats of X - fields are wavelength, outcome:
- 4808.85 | 0.5951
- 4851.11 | 0.5974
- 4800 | 0.5933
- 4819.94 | 0.621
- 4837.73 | 0.6054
